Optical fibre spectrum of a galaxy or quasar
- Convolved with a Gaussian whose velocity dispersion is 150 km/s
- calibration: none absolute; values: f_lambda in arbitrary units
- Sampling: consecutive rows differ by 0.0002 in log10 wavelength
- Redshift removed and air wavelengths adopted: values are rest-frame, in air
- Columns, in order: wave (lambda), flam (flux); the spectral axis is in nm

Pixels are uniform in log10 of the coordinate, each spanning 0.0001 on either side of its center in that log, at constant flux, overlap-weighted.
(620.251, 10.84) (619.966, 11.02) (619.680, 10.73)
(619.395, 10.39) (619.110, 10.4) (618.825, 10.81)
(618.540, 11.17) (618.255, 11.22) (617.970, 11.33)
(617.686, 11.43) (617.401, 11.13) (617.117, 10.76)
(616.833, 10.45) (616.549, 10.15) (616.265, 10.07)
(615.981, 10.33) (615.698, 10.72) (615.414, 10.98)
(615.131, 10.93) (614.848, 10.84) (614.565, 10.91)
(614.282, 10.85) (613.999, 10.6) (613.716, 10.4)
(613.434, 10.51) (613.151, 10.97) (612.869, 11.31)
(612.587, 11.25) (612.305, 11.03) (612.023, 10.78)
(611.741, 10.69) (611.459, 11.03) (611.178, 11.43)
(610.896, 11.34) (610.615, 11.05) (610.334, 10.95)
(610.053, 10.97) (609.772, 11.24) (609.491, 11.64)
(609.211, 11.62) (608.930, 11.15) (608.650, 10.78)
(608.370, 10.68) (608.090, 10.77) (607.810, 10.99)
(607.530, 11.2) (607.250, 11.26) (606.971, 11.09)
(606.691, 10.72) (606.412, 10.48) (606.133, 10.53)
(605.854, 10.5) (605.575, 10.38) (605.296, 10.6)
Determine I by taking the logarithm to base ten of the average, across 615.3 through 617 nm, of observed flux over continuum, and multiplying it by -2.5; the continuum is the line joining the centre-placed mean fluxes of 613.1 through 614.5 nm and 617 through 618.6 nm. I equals 0.05 mag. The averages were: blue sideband 10.7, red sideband 11.2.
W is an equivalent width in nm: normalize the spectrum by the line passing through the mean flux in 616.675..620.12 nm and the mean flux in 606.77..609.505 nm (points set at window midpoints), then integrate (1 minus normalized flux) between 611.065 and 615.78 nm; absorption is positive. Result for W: 0.04 nm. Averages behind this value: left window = 11.1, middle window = 10.9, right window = 10.9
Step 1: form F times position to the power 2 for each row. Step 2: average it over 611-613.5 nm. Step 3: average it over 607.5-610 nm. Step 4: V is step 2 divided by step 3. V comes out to 1.0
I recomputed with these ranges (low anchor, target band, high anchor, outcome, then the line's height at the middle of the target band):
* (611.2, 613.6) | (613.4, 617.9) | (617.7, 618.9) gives 0.04 mag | 11.1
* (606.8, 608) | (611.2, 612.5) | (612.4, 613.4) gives 0.01 mag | 11.1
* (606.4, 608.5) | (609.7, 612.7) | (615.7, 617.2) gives -0.04 mag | 10.7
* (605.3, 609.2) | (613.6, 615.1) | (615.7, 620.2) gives 0.00 mag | 10.8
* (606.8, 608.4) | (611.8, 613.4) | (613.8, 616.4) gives -0.02 mag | 10.8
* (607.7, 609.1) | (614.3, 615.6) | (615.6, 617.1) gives -0.04 mag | 10.5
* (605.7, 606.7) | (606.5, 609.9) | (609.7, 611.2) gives -0.03 mag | 10.8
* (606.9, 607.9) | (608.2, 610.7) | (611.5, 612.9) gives 0.00 mag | 11.1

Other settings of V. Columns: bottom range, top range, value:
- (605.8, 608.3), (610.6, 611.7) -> 1.04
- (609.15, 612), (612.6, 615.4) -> 0.98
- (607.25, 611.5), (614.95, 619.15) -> 1.00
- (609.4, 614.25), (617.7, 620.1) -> 1.02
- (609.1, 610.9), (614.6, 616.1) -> 0.98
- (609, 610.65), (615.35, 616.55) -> 0.95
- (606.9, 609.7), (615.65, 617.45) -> 0.97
